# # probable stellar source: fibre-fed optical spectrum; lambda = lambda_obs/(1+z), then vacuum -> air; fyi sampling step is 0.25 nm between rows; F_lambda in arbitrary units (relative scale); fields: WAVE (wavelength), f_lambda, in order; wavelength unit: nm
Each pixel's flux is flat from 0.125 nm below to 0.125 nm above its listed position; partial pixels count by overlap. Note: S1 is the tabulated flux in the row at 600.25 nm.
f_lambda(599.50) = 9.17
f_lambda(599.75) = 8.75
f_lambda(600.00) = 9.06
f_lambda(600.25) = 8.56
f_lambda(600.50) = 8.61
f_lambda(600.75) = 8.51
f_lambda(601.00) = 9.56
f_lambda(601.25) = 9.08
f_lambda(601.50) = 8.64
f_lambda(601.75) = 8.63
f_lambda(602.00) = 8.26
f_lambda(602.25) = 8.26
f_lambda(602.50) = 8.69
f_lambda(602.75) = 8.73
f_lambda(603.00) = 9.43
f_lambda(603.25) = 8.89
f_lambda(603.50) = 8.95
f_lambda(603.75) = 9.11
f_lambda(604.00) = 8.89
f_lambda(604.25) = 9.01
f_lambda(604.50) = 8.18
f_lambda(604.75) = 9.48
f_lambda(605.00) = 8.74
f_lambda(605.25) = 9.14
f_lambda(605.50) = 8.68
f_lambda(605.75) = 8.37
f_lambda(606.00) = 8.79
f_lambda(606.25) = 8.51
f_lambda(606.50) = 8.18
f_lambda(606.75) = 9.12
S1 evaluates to 8.56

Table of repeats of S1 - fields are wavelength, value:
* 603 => 9.43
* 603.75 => 9.11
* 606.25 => 8.51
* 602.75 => 8.73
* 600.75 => 8.51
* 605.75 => 8.37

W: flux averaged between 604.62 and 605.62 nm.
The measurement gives 9.01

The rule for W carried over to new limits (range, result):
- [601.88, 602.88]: 8.49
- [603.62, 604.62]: 8.8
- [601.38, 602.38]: 8.45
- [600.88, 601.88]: 8.97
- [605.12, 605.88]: 8.73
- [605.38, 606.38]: 8.58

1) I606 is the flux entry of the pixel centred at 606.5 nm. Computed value 8.18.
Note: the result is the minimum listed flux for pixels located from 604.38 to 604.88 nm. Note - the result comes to 8.18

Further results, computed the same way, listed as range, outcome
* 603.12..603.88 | 8.89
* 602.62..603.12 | 8.73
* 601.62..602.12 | 8.26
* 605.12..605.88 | 8.37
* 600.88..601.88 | 8.63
